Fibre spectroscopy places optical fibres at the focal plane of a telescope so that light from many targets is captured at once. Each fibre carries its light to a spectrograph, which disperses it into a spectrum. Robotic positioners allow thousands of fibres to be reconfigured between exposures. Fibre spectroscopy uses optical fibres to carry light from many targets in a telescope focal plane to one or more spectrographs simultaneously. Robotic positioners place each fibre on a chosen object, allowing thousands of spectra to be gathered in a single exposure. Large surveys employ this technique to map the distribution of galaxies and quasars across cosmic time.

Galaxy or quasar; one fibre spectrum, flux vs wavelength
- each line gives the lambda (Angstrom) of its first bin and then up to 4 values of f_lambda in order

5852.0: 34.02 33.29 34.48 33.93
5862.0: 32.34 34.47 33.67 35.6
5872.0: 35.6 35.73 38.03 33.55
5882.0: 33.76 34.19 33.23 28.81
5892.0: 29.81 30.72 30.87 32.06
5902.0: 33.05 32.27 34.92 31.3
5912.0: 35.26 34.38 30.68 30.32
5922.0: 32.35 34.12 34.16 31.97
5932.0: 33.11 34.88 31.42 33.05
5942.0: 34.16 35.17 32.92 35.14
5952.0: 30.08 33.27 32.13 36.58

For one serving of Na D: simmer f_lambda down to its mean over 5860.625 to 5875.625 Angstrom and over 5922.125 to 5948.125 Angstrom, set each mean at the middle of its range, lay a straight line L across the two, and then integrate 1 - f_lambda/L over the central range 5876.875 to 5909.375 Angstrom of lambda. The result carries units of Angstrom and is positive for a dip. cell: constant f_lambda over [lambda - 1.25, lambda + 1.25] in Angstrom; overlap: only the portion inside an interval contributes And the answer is 1.6 Angstrom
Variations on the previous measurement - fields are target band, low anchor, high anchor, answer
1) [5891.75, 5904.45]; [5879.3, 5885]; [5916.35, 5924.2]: 0.5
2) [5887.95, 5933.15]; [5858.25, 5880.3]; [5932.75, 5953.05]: 2.3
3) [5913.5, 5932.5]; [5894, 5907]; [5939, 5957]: 0.1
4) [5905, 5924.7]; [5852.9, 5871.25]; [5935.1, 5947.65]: 0.5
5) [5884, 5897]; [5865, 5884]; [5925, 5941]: 1.3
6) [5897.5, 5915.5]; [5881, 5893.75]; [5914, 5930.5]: -0.6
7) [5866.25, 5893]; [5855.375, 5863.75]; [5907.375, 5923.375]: -0.5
